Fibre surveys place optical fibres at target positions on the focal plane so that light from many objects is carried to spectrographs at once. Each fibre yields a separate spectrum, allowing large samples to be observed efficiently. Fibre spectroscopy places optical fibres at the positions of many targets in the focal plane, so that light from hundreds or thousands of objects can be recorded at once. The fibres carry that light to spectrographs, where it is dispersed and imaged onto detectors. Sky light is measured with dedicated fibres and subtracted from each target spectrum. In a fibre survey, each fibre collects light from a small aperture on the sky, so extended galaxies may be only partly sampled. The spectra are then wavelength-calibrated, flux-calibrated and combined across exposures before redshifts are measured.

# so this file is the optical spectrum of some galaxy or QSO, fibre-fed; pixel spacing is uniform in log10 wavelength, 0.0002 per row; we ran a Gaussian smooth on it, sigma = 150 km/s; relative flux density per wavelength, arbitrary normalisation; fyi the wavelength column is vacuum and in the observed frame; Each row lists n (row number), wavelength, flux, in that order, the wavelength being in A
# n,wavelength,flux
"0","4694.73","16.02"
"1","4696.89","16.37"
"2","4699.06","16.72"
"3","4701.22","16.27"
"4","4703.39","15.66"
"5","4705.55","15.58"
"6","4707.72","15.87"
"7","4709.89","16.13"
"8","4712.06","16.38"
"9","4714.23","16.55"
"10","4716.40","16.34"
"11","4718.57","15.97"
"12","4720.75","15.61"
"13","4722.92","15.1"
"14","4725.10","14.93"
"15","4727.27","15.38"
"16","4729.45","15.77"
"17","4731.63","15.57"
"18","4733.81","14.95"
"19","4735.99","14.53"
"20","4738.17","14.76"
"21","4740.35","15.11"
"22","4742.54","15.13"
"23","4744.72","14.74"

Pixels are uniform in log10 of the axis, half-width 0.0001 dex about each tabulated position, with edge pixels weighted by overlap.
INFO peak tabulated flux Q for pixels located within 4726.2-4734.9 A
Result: 15.77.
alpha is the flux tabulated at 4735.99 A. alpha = 14.53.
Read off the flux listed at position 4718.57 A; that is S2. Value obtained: 15.97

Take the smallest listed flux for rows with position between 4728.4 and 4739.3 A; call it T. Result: 14.53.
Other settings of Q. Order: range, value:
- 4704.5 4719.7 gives 16.55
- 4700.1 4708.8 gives 16.27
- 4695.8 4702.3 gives 16.72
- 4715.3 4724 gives 16.34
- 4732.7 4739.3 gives 14.95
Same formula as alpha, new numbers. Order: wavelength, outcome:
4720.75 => 15.61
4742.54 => 15.13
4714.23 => 16.55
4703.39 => 15.66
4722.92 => 15.1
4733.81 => 14.95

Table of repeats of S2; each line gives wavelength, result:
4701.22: 16.27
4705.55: 15.58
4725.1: 14.93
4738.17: 14.76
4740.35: 15.11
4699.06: 16.72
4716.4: 16.34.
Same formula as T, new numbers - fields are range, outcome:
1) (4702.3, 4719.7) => 15.58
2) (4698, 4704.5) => 15.66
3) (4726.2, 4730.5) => 15.38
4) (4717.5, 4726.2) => 14.93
